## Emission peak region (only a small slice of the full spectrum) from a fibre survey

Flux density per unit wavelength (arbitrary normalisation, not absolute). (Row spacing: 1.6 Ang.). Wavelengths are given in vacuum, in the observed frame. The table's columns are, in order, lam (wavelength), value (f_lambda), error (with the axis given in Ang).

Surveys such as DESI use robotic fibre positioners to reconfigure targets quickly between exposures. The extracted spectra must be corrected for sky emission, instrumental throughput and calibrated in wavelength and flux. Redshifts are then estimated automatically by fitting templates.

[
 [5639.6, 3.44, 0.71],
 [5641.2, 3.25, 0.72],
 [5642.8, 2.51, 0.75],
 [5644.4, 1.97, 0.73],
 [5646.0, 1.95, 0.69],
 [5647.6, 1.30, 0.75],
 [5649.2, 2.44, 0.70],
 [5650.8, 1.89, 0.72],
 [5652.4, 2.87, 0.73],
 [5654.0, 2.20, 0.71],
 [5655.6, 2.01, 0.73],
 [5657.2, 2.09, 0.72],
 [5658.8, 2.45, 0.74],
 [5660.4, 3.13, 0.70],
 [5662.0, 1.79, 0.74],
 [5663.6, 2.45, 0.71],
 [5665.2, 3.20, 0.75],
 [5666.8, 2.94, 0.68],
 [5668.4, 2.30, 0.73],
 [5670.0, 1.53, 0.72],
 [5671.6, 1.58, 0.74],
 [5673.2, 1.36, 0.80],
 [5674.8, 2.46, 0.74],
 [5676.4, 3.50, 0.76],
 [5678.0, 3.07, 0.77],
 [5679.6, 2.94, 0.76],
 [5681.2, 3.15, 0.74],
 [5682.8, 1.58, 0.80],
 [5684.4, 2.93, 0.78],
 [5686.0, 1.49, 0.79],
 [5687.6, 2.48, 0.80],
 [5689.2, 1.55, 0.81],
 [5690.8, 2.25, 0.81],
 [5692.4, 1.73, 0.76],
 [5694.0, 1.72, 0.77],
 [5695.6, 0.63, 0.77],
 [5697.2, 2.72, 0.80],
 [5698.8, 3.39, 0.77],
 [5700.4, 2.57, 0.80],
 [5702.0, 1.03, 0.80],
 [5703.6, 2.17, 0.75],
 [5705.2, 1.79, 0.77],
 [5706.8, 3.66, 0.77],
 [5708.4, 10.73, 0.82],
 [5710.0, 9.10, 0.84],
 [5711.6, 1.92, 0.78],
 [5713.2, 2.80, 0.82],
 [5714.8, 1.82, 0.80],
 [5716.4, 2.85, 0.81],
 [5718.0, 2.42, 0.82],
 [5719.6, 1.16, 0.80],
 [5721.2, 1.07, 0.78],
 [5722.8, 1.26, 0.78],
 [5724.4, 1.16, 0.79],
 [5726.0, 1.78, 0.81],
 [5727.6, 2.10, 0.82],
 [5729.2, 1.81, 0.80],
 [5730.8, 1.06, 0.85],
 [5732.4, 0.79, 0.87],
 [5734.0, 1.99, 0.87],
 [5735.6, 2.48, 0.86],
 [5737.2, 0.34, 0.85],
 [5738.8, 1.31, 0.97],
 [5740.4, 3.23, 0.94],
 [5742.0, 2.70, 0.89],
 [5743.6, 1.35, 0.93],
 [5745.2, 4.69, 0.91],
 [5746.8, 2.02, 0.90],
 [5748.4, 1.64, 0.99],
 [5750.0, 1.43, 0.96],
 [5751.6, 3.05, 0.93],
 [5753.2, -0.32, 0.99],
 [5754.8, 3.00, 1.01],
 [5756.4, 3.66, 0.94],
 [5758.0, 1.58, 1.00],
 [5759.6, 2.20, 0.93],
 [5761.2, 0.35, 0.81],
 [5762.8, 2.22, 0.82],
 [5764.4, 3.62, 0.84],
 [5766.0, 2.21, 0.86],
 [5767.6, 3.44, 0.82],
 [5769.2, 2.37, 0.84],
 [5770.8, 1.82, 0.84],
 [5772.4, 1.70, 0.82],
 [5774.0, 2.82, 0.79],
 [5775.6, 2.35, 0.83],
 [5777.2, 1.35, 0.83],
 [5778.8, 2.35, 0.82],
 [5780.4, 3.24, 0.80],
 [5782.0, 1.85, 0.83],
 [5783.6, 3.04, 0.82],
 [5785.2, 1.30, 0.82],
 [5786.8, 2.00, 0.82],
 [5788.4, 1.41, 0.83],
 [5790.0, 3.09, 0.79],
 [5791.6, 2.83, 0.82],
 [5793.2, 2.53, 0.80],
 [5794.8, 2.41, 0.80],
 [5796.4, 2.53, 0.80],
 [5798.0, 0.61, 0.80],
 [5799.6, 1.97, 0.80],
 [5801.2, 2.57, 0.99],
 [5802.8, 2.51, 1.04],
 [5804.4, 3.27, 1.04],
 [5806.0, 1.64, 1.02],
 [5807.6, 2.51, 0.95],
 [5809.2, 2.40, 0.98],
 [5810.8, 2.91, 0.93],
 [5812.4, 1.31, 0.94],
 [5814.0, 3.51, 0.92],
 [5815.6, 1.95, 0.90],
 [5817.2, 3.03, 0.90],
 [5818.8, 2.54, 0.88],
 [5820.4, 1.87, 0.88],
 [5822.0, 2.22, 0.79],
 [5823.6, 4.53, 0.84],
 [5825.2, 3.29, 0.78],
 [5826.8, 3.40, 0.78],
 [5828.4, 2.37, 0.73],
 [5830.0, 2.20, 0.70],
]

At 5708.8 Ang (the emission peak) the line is H-beta 4861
